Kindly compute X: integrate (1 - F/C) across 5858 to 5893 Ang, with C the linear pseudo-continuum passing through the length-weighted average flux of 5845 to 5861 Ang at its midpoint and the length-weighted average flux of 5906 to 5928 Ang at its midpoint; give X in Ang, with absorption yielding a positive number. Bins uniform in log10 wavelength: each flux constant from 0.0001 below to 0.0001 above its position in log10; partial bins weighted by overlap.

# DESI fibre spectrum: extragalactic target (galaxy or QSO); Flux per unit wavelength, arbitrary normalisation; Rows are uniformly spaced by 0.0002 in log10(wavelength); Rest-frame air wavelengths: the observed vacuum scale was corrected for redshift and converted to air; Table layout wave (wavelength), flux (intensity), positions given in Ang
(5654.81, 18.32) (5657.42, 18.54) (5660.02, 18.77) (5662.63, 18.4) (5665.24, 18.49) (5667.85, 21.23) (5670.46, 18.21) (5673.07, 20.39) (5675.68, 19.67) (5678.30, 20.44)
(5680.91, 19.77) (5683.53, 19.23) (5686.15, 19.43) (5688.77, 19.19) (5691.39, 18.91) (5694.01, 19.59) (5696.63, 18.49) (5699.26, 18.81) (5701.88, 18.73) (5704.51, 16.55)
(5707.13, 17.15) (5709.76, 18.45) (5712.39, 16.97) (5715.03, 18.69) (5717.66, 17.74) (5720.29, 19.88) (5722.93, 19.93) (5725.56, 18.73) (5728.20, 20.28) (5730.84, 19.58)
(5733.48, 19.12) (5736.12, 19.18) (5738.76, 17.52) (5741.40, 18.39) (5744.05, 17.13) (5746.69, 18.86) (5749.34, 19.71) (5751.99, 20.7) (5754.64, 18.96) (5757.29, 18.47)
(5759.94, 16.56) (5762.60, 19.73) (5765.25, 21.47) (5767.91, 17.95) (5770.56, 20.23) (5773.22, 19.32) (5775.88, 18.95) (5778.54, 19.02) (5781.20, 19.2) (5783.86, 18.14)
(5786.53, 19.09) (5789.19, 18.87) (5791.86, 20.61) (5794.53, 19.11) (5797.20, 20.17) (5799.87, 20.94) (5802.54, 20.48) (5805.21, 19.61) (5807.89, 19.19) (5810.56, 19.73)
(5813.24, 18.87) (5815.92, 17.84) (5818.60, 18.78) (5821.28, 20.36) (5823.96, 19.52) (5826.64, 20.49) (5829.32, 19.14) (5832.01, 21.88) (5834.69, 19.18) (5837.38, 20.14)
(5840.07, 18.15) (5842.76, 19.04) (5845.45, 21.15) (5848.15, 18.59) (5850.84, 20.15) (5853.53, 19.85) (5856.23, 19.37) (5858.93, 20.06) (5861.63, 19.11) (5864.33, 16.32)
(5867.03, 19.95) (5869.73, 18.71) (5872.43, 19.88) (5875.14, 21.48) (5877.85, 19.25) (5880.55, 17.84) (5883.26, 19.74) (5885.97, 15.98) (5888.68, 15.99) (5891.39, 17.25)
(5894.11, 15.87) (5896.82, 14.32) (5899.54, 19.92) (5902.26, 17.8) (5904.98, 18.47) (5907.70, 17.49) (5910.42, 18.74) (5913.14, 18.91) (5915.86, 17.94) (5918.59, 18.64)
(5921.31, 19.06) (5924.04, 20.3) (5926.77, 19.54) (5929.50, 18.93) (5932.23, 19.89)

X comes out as 1.6 Ang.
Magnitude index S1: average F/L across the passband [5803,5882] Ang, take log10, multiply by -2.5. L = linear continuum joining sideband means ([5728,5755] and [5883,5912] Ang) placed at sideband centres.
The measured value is -0.09 mag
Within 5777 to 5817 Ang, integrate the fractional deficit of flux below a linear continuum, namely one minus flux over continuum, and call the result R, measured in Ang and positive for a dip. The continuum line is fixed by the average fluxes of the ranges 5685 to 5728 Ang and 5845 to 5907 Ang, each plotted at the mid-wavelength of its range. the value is -1.8 Ang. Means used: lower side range 18.6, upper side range 18.5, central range 19.4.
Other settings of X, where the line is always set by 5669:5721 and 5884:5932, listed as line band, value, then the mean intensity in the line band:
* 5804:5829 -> -1.4 Ang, 19.4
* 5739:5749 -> 0.2 Ang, 18.2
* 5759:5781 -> -0.8 Ang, 19.2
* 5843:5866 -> -1.4 Ang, 19.3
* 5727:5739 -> -0.4 Ang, 19.3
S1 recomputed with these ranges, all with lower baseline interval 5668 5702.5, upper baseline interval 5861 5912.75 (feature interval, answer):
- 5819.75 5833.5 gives -0.099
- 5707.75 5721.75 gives 0.052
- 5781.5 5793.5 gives -0.025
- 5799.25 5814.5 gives -0.065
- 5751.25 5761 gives 0.019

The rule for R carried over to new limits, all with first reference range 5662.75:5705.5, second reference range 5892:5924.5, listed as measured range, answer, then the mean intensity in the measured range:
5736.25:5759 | 0.2 Ang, 18.7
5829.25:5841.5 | -0.9 Ang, 19.7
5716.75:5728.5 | -0.2 Ang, 19.3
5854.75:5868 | -0.5 Ang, 18.9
